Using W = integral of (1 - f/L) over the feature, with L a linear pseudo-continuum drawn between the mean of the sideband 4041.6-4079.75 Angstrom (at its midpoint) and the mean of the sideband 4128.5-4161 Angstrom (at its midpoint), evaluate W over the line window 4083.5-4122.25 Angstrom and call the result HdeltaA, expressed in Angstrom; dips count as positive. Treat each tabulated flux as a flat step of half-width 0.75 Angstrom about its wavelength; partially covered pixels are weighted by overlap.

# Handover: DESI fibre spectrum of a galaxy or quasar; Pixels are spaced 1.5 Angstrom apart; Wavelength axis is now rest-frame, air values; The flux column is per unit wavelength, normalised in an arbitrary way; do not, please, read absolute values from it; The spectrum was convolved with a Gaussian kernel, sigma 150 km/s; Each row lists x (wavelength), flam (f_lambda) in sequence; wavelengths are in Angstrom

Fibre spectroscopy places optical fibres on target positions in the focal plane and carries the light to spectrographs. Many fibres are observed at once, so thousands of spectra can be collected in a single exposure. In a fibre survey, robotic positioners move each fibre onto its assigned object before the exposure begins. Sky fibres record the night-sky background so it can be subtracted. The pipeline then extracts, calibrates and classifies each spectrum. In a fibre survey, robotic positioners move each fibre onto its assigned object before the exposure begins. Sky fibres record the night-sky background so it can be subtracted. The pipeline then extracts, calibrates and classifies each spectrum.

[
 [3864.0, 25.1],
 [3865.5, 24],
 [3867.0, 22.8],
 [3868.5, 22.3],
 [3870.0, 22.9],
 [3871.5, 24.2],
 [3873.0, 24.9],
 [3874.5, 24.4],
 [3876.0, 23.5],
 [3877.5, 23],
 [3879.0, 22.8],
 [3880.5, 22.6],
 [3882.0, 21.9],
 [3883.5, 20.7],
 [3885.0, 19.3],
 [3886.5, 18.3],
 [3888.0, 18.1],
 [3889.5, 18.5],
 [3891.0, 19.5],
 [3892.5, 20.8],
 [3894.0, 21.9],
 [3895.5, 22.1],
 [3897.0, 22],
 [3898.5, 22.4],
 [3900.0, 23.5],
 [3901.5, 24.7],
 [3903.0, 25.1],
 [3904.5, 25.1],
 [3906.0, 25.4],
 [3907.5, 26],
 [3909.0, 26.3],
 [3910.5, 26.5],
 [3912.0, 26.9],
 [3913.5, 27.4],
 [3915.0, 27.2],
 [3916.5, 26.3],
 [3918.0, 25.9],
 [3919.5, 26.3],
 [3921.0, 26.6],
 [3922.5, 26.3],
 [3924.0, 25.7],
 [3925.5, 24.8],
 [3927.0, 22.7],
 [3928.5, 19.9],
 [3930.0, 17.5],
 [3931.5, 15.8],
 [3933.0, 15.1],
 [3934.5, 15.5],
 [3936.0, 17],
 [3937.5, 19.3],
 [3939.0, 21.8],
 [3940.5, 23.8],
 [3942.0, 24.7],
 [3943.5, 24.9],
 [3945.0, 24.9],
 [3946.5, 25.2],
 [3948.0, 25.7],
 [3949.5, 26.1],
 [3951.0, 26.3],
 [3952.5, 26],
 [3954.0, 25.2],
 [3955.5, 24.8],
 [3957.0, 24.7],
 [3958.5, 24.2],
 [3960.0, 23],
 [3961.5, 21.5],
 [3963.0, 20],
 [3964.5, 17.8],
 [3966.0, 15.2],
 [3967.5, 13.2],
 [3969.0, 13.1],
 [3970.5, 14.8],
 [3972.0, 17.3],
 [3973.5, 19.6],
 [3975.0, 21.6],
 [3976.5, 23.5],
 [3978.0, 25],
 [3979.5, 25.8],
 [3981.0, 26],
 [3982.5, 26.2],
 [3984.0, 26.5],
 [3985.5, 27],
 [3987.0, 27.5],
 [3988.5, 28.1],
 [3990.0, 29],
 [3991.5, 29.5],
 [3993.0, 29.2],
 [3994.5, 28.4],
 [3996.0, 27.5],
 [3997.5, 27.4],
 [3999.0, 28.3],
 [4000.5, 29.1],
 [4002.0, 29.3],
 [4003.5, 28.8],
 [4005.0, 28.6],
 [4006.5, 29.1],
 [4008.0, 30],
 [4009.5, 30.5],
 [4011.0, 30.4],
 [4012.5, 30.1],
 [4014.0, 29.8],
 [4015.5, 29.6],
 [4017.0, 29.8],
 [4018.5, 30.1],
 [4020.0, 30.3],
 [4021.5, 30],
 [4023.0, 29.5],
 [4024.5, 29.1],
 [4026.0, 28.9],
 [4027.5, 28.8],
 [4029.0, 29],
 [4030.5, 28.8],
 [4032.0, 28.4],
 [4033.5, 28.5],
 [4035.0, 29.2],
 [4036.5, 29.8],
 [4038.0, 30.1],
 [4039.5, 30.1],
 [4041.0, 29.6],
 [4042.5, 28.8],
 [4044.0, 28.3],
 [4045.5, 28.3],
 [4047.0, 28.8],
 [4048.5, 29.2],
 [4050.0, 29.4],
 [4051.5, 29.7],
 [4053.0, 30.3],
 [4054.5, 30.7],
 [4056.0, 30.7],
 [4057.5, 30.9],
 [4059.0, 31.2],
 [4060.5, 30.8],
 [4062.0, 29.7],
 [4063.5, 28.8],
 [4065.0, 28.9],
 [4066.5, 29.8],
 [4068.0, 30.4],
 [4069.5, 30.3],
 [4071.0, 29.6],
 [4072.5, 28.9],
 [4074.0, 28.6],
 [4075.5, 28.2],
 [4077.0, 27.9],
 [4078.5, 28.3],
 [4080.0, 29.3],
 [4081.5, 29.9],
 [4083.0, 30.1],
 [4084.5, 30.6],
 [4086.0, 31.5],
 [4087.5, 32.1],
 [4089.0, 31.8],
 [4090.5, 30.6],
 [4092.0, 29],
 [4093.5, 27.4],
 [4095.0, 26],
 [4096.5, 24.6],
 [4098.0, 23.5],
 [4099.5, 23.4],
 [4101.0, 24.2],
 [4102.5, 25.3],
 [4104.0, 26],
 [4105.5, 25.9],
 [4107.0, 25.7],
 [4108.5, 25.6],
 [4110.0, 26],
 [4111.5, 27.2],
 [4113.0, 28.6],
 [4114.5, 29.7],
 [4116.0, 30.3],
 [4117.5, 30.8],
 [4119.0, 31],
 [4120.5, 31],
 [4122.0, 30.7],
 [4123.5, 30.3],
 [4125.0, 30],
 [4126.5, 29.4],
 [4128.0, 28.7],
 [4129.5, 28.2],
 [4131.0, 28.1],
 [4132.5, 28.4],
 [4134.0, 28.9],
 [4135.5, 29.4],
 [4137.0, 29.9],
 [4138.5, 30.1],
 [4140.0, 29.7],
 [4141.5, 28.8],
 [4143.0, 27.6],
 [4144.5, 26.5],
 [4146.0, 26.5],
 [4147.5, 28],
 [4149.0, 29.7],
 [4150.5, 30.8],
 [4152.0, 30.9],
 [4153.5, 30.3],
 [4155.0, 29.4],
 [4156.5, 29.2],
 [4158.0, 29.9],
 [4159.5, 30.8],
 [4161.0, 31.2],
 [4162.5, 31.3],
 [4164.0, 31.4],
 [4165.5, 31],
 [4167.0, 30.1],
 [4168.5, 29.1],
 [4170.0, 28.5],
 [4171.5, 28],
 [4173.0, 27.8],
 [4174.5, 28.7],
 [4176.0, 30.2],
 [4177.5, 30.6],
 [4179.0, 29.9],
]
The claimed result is 1.7 Angstrom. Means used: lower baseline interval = 29.5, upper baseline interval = 29.1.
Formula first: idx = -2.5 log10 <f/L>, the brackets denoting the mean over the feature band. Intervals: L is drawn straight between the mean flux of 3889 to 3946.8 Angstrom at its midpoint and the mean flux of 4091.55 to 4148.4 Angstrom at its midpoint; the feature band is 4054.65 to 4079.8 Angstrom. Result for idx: -0.11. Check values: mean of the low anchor 23.1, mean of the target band 29.6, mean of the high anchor 27.9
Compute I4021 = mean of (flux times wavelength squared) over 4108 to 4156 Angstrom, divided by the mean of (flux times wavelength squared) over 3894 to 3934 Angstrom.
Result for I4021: 1.36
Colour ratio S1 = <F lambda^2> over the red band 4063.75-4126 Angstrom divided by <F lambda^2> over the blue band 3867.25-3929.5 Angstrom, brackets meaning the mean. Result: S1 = 1.34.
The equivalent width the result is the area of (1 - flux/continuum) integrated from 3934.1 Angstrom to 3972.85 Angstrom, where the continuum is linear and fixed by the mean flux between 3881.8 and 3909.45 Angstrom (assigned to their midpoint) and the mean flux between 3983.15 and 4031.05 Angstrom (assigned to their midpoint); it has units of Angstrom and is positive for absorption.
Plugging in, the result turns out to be 6.3 Angstrom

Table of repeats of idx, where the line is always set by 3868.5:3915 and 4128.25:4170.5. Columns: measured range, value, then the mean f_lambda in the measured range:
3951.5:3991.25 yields 0.108 mag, 22.7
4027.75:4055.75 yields -0.098 mag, 29.3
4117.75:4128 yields -0.056 mag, 30.3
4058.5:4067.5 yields -0.097 mag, 29.8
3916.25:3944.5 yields 0.093 mag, 22.1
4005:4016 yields -0.150 mag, 29.8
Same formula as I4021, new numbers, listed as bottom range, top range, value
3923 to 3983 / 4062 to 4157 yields 1.43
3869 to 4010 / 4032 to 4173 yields 1.33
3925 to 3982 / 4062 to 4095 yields 1.47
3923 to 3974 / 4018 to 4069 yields 1.47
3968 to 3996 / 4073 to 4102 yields 1.22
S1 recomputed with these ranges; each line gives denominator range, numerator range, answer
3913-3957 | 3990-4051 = 1.30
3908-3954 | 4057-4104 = 1.31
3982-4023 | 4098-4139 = 1.03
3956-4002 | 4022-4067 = 1.28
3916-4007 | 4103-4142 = 1.31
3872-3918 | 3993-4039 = 1.33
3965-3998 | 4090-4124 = 1.24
